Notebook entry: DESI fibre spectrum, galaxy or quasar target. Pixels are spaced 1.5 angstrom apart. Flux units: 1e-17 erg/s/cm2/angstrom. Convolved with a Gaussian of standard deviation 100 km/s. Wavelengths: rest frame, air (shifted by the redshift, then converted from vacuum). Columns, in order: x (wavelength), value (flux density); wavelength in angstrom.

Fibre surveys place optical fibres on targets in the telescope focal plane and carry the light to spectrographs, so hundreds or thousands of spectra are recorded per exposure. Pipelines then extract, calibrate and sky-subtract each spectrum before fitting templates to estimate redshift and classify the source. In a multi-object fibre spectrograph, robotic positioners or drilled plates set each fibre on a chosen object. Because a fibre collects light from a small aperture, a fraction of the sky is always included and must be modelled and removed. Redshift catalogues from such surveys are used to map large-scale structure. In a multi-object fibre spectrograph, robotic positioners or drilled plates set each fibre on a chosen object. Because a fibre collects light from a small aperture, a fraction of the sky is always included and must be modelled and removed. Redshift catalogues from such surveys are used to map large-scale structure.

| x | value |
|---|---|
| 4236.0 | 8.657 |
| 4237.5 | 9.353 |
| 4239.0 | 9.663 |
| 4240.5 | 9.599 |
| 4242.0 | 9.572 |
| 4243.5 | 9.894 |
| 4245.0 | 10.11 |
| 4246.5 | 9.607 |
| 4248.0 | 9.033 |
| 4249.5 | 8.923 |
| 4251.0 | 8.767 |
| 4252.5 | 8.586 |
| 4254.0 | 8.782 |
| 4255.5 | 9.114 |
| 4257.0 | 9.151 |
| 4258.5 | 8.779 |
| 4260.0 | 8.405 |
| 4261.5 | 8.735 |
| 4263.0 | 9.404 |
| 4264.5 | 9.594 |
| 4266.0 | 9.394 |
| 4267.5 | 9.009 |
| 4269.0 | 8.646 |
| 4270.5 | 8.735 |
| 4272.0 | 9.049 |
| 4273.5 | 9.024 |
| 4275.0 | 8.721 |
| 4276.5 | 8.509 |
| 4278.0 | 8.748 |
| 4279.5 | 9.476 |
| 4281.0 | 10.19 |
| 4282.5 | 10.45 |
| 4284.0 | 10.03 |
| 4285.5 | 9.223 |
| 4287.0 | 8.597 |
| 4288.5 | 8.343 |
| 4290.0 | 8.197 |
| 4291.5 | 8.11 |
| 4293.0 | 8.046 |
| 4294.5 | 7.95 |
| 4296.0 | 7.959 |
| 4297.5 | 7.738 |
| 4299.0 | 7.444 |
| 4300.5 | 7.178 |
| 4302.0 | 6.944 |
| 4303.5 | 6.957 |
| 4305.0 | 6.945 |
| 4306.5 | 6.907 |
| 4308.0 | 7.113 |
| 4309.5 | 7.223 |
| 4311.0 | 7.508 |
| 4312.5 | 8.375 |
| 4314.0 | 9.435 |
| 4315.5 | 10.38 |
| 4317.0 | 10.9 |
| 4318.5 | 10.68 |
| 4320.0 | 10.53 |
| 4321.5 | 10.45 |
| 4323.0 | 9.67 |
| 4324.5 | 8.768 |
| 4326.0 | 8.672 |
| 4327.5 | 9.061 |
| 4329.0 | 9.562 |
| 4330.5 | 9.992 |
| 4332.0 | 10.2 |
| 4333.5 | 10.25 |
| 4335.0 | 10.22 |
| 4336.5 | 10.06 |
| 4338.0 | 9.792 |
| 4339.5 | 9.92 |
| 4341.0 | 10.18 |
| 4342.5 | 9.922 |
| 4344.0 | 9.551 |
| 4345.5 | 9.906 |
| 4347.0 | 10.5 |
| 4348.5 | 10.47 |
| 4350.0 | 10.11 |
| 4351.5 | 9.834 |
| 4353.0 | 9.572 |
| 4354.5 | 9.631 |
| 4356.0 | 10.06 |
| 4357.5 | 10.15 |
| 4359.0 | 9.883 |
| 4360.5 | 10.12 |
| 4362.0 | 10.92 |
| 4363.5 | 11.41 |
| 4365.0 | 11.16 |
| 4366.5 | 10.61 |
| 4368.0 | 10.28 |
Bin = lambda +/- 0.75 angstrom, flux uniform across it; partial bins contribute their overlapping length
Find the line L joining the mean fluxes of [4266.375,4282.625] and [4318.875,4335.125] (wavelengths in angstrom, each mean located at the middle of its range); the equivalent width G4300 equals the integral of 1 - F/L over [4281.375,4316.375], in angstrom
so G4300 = 4.6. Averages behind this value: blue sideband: 9.1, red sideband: 9.76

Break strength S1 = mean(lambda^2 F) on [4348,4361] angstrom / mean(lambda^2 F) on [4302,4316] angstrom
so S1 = 1.3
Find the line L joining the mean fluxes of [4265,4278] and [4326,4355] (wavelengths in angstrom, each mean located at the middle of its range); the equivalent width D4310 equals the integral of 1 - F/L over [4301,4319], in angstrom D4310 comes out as 2.4 angstrom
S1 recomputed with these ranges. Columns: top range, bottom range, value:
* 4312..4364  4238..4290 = 1.13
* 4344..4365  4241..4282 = 1.17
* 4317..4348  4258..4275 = 1.14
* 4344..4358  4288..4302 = 1.31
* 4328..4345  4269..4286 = 1.10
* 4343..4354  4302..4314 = 1.37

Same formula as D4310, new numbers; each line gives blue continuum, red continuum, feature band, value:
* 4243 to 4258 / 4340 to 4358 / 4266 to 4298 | 2.1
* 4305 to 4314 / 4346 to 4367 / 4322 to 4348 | -2.2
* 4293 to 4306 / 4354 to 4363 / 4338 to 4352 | -0.7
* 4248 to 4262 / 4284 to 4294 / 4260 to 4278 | -0.5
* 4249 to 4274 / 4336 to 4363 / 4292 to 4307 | 3.2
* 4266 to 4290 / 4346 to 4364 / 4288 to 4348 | 4.6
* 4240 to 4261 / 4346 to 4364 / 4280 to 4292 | 0.4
